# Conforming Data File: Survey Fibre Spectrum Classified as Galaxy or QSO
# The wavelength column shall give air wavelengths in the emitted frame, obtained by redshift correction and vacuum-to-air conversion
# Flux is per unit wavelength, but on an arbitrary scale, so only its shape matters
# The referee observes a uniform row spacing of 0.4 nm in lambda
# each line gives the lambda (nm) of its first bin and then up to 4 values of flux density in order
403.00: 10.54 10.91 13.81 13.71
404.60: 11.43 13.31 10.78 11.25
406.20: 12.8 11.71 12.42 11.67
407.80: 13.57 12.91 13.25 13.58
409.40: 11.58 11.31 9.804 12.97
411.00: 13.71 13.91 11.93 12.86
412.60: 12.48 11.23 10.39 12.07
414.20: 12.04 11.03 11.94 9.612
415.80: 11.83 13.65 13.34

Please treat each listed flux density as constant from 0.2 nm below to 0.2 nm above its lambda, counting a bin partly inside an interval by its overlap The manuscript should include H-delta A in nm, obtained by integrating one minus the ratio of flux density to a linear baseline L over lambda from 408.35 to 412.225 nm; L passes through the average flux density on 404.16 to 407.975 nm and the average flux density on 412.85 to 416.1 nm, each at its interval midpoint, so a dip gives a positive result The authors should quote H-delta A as -0.24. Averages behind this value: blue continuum 12.2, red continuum 11.3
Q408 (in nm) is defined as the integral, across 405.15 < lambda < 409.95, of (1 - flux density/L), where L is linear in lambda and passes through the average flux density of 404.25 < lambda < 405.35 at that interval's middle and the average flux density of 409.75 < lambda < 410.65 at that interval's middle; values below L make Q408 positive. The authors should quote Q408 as -0.23 nm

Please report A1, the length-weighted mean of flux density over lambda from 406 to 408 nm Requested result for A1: 12.4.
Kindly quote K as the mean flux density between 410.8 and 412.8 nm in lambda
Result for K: 13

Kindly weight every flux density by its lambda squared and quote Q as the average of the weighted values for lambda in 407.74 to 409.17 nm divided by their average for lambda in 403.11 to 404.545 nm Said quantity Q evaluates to 1.1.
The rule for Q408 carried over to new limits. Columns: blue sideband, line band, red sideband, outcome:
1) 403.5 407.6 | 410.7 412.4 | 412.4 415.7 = -0.214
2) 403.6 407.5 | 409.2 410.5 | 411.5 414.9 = 0.105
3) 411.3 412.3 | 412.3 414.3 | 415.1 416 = 0.056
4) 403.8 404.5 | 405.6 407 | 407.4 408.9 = 0.130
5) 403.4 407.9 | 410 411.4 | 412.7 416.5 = -0.059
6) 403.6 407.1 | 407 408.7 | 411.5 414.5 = -0.079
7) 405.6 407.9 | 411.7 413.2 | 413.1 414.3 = -0.074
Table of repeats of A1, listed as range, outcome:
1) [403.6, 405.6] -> 12.6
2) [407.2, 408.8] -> 12.9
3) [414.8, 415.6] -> 10.8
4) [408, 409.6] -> 12.8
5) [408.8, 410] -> 12.2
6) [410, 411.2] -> 12.2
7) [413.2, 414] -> 11.2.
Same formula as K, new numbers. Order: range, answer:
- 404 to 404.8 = 12.6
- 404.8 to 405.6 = 12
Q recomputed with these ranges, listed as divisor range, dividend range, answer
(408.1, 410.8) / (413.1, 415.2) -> 0.97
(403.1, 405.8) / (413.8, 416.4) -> 1.01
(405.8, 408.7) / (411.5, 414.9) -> 0.97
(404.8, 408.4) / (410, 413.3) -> 1.03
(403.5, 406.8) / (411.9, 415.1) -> 1.00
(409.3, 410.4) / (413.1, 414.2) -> 1.07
